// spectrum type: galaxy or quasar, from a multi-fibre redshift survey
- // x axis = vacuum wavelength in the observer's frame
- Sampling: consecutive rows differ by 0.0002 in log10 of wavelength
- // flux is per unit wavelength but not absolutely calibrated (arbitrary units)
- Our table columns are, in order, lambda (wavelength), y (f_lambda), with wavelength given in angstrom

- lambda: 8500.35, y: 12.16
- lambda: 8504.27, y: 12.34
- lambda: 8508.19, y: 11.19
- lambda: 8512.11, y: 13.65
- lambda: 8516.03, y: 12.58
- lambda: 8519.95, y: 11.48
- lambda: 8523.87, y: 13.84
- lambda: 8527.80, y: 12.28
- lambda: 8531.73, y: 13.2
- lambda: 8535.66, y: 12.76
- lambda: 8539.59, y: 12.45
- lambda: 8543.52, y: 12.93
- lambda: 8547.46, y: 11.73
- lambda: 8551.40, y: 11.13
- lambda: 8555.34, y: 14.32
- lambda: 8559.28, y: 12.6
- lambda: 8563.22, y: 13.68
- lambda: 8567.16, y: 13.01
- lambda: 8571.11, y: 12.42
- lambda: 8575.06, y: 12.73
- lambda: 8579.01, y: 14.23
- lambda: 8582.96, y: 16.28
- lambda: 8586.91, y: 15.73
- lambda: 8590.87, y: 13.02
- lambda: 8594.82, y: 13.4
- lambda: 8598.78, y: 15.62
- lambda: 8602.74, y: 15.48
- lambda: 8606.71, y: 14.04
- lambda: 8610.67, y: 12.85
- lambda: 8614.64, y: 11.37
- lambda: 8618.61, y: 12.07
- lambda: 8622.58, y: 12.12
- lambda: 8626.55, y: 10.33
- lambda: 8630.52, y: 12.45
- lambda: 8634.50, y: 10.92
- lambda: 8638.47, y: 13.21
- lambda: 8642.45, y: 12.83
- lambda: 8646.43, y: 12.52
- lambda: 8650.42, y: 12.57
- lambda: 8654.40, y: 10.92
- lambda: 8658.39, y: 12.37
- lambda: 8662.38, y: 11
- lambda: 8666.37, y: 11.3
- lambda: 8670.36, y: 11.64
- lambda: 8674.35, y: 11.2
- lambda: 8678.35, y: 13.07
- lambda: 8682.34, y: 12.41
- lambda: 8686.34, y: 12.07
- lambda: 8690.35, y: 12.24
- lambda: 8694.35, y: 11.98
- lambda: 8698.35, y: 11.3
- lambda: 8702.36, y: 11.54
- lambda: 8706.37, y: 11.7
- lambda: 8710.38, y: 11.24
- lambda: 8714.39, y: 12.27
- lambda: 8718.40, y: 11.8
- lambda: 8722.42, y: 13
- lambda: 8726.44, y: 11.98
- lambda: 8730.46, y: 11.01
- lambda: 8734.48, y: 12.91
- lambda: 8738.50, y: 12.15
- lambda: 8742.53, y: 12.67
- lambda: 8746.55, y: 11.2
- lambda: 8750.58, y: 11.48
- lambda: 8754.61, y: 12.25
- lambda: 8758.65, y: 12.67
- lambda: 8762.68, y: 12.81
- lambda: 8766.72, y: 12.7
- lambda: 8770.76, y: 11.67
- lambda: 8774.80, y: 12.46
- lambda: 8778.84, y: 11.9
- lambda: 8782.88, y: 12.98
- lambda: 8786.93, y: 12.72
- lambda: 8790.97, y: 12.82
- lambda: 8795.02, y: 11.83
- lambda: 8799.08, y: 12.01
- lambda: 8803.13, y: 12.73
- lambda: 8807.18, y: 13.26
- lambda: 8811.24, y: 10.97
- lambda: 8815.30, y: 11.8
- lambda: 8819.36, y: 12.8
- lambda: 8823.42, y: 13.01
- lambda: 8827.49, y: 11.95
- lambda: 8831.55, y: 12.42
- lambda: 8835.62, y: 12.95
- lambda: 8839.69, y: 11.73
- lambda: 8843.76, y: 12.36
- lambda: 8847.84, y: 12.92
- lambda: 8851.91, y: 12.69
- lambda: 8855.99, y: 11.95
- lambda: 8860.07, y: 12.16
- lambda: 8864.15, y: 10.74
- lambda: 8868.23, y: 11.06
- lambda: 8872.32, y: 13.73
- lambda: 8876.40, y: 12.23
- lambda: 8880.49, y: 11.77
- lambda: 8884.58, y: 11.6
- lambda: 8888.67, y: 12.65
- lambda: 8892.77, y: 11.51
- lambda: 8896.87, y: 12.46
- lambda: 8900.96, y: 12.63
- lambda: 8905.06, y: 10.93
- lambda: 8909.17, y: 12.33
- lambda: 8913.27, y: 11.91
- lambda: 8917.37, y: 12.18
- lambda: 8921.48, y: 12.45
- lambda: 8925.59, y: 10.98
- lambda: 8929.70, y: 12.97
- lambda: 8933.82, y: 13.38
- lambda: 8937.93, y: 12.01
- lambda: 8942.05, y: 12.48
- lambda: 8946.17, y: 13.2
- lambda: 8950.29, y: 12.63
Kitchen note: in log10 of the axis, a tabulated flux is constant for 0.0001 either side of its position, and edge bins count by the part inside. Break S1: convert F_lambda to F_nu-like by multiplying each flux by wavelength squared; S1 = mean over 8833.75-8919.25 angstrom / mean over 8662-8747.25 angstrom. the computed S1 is 1.06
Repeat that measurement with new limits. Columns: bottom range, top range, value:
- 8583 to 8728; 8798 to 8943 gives 1.03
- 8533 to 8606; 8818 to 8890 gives 0.97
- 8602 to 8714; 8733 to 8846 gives 1.05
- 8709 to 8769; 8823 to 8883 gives 1.03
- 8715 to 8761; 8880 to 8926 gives 1.03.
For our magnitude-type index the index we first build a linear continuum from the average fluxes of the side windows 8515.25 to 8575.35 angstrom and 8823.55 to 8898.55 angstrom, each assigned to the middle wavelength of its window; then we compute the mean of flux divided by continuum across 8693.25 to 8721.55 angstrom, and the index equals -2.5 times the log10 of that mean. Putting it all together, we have 0.063 mag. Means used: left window 12.7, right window 12.2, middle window 11.7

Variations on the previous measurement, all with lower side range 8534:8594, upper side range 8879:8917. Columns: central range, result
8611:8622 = 0.10 mag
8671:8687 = 0.06 mag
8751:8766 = 0.01 mag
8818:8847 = -0.02 mag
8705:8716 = 0.09 mag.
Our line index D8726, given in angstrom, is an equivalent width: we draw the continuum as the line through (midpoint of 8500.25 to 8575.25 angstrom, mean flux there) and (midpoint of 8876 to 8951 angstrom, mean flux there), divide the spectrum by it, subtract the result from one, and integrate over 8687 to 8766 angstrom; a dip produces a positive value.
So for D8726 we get 2.5 angstrom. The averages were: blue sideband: 12.6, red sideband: 12.2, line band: 12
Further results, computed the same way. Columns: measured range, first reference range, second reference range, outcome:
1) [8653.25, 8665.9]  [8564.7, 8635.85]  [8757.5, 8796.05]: 1.5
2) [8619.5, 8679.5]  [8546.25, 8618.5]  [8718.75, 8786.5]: 5.2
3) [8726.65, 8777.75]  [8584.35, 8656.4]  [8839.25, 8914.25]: 1.3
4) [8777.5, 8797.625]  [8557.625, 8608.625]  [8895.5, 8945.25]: 0.8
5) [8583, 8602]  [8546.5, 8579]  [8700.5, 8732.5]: -3.1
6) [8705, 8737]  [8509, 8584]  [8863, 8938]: 1.4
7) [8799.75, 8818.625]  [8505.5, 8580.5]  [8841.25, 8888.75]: 0.0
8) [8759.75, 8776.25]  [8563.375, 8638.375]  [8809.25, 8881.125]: 0.1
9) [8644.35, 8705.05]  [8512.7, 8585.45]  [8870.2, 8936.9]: 4.1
